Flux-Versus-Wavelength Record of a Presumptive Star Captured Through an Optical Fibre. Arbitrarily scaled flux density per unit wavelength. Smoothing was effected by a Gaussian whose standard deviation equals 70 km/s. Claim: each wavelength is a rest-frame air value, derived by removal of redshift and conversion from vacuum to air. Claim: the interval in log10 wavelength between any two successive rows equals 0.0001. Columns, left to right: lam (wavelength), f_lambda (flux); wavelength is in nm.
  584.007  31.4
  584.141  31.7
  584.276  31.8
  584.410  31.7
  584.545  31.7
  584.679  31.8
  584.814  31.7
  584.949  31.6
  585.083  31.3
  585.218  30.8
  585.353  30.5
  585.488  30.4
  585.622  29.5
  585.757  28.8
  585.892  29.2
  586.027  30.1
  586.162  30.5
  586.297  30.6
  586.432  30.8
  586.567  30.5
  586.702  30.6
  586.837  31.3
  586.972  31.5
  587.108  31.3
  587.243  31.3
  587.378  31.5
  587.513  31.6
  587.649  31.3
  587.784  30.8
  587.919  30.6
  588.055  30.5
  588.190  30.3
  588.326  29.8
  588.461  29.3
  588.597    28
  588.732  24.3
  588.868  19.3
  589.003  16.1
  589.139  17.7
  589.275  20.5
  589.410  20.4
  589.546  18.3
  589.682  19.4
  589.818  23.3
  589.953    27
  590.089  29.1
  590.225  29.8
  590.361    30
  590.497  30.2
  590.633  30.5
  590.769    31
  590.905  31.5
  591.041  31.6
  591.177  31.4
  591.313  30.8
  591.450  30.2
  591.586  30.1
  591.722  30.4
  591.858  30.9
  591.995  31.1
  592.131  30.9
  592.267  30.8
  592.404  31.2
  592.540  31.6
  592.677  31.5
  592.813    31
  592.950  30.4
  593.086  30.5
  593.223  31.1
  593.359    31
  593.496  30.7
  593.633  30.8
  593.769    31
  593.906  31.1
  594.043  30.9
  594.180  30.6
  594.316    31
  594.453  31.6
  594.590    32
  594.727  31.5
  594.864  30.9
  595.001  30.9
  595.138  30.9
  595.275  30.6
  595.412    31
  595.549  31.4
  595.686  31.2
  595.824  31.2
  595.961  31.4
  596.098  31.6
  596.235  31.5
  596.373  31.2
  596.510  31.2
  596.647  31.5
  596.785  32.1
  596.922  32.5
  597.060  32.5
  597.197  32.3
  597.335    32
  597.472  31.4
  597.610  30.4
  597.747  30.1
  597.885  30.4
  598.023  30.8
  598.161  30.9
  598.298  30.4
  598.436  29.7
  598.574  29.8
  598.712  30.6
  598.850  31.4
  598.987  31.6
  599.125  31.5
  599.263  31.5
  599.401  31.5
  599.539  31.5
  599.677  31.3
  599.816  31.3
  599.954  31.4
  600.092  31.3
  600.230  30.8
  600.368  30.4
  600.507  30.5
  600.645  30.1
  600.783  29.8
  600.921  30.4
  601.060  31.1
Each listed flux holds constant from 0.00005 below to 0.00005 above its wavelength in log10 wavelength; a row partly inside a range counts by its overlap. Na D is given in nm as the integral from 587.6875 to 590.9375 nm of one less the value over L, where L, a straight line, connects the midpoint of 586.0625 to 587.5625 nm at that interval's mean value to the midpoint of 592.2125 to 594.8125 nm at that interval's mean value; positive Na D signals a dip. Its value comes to 0.51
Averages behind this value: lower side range 31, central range 26.1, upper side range 31.1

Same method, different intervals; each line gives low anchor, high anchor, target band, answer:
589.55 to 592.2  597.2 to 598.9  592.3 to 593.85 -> -0.07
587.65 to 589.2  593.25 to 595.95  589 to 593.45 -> 0.02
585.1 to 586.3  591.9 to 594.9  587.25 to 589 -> 0.10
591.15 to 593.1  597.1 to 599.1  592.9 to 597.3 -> -0.06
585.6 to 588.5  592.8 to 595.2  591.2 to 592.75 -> 0.00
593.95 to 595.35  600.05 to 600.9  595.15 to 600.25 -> -0.07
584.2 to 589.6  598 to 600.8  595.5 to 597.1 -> -0.07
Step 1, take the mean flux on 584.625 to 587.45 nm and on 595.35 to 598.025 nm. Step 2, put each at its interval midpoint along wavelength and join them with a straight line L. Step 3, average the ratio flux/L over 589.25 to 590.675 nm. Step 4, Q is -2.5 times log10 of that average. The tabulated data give 0.22 mag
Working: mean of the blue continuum 30.7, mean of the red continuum 31.4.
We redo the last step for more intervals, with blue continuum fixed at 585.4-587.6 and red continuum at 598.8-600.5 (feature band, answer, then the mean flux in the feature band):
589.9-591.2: 0.02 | 30.2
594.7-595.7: 0.00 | 31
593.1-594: 0.00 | 30.9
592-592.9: -0.01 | 31.1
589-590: 0.44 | 20.5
